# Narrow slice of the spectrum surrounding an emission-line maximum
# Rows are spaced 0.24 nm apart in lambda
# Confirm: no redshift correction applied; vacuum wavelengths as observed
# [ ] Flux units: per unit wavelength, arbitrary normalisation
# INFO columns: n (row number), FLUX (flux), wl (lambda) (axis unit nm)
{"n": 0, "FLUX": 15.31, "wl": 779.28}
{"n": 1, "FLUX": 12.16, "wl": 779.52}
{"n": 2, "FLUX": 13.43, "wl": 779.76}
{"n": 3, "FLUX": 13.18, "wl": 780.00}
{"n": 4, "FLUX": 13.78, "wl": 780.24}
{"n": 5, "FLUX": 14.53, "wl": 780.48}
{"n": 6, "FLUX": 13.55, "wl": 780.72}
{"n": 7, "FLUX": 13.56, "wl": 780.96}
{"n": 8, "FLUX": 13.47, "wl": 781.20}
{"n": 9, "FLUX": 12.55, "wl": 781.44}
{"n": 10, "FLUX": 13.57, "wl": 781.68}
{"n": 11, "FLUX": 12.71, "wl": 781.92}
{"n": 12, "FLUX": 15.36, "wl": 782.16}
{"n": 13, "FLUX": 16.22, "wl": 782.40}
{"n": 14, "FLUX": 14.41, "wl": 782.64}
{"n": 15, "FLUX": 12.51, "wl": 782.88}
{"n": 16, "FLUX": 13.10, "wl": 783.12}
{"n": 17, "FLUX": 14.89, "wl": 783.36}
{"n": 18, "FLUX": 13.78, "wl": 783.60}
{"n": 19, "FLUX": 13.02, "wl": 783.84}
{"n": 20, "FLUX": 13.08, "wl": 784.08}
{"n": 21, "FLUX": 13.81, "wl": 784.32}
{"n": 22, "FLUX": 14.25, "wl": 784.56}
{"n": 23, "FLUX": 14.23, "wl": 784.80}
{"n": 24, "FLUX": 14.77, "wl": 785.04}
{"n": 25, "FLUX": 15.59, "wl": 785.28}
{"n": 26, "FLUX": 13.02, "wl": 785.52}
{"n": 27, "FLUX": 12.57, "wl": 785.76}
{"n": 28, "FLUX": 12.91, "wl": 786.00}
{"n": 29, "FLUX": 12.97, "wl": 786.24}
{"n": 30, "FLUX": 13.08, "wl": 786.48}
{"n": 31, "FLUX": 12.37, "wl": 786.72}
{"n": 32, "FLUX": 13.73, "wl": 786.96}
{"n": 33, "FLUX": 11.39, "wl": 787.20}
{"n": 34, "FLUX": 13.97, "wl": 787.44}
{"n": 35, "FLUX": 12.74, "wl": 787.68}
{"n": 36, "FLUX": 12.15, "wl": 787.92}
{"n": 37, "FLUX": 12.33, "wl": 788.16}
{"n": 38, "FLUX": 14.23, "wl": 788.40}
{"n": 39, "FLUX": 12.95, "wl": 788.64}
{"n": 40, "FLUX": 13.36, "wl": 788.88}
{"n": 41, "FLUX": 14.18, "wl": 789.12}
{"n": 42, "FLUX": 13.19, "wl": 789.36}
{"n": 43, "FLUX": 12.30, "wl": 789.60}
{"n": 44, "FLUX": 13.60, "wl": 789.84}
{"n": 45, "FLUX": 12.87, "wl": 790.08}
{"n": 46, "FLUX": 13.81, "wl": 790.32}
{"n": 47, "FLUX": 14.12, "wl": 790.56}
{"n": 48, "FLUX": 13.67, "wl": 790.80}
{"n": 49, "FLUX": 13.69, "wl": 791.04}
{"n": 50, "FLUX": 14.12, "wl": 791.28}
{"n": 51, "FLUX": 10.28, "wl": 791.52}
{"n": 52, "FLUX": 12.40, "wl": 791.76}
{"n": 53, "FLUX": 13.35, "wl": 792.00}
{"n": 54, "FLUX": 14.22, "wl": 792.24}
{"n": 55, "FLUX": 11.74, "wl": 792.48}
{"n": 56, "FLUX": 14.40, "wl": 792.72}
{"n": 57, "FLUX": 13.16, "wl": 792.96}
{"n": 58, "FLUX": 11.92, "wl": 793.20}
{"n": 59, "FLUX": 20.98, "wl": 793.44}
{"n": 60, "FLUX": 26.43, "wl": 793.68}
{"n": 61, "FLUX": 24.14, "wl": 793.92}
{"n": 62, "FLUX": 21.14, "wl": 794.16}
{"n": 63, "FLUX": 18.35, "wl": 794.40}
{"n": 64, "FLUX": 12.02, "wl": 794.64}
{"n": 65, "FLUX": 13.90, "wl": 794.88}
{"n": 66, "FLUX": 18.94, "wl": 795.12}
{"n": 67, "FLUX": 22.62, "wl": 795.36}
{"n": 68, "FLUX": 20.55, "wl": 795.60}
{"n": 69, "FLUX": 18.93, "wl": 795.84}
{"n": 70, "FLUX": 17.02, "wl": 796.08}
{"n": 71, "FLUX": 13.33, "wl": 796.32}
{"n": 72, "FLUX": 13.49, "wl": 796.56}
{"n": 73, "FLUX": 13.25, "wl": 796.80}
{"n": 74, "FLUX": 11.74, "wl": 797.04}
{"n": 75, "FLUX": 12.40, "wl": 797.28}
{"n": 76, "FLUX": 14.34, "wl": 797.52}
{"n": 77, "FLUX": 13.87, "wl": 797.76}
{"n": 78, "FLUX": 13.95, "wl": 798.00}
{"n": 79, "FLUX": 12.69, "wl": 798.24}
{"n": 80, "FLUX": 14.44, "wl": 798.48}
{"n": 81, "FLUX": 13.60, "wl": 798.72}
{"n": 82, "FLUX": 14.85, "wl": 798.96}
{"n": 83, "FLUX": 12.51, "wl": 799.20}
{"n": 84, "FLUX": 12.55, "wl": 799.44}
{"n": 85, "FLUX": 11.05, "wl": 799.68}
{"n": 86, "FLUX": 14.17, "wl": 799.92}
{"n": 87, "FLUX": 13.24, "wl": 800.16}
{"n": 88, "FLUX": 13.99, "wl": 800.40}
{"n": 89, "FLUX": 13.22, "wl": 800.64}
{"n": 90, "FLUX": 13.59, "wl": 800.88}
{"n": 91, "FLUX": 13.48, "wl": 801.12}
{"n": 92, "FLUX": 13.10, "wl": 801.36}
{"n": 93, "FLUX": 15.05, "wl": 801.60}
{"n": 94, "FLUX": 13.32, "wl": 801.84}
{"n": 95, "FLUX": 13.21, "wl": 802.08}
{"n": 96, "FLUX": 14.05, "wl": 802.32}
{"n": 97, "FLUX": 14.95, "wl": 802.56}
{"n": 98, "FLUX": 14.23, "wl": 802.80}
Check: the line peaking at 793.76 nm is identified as [S II]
